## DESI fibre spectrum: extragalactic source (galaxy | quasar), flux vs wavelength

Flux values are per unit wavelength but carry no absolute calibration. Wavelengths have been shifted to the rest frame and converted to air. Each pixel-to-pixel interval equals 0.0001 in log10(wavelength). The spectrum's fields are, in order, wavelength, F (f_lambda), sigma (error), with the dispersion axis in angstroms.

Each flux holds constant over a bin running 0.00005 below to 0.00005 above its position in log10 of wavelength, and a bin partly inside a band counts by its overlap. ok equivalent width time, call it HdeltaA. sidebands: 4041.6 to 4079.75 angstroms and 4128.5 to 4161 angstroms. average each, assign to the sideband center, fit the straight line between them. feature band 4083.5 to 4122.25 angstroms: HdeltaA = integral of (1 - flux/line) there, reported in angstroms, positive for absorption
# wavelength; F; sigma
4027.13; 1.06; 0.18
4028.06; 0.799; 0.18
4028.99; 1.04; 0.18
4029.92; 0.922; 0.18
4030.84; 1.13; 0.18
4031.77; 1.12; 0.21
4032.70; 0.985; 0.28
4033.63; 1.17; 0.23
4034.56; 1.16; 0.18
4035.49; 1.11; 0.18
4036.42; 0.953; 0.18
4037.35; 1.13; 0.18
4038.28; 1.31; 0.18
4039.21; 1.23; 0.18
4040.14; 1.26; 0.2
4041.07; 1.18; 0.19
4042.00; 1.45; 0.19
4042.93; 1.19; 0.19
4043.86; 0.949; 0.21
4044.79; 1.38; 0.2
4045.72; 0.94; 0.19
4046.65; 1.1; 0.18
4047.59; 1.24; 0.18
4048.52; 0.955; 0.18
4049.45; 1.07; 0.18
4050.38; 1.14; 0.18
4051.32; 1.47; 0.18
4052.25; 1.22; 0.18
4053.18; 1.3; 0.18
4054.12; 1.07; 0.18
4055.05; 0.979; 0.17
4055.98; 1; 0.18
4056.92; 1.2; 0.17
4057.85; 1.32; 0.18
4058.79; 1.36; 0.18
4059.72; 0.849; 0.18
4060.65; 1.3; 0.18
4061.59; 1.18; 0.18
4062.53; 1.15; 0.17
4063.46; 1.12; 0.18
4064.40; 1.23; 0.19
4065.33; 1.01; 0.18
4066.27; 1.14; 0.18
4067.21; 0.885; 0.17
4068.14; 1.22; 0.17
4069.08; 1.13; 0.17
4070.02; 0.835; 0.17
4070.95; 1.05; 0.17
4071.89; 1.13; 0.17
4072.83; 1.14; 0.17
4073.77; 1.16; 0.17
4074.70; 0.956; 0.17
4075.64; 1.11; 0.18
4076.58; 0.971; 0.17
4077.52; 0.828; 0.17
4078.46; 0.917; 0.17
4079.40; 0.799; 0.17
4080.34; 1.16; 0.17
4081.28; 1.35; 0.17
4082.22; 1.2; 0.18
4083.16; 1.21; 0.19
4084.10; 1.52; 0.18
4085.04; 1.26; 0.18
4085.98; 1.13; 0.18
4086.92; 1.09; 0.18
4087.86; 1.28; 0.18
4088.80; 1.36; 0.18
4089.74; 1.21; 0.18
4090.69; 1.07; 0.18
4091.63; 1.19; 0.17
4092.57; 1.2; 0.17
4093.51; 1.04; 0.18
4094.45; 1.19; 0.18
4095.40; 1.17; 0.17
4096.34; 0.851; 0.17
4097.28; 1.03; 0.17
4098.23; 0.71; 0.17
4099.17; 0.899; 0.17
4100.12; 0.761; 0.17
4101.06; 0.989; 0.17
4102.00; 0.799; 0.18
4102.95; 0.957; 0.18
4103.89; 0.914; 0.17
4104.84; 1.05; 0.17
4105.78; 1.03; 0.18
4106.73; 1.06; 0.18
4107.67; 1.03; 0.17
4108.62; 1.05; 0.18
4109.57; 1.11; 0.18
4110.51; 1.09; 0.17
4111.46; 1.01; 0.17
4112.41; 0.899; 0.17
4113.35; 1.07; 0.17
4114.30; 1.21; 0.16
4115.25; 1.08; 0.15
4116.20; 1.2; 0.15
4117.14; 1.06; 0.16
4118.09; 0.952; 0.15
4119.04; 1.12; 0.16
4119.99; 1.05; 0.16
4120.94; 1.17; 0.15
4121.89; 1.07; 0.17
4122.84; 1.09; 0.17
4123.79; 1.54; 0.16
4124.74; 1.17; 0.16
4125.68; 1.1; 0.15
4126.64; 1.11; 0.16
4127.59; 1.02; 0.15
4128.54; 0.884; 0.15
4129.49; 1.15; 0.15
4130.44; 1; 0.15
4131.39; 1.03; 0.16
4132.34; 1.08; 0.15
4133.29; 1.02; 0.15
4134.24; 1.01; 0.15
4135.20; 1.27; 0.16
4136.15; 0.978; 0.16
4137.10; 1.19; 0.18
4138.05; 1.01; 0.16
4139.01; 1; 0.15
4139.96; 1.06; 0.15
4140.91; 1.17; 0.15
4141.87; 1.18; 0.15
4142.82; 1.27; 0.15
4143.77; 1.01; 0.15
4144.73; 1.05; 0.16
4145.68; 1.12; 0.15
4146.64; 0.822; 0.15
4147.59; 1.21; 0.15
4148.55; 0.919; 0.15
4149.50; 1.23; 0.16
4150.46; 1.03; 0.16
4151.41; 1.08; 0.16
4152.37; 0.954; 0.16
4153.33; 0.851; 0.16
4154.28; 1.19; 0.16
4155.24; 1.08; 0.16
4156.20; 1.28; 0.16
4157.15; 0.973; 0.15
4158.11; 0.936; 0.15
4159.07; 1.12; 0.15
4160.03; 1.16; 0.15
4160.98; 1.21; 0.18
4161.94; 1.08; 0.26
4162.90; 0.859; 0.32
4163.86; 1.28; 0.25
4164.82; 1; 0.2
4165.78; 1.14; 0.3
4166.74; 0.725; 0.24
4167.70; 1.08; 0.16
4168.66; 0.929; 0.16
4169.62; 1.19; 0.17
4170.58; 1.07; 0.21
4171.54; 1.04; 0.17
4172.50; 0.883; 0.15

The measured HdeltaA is 0.7 angstroms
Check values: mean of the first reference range 1.11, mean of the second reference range 1.07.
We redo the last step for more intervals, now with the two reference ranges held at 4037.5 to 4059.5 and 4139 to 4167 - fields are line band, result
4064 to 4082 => 1.6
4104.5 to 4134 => 0.7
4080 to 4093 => -1.0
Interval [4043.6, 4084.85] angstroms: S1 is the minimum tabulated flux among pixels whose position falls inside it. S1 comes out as 0.799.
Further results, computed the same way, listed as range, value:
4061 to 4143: 0.71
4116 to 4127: 0.952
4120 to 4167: 0.725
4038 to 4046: 0.94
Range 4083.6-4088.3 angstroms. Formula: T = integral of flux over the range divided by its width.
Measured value 1.26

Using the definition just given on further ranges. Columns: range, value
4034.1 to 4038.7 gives 1.13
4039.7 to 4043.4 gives 1.27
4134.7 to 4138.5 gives 1.11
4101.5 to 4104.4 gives 0.893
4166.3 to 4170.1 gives 0.984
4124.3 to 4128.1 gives 1.1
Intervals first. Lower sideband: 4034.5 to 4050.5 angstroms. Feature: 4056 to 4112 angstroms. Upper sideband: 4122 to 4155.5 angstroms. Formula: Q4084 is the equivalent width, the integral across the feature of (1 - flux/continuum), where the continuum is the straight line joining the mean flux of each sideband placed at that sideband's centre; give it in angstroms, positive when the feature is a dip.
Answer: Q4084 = 1.98 angstroms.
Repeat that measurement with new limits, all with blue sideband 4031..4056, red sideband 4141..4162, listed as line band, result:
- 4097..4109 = 1.8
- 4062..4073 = 0.5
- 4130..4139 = 0.3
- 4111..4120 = 0.3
